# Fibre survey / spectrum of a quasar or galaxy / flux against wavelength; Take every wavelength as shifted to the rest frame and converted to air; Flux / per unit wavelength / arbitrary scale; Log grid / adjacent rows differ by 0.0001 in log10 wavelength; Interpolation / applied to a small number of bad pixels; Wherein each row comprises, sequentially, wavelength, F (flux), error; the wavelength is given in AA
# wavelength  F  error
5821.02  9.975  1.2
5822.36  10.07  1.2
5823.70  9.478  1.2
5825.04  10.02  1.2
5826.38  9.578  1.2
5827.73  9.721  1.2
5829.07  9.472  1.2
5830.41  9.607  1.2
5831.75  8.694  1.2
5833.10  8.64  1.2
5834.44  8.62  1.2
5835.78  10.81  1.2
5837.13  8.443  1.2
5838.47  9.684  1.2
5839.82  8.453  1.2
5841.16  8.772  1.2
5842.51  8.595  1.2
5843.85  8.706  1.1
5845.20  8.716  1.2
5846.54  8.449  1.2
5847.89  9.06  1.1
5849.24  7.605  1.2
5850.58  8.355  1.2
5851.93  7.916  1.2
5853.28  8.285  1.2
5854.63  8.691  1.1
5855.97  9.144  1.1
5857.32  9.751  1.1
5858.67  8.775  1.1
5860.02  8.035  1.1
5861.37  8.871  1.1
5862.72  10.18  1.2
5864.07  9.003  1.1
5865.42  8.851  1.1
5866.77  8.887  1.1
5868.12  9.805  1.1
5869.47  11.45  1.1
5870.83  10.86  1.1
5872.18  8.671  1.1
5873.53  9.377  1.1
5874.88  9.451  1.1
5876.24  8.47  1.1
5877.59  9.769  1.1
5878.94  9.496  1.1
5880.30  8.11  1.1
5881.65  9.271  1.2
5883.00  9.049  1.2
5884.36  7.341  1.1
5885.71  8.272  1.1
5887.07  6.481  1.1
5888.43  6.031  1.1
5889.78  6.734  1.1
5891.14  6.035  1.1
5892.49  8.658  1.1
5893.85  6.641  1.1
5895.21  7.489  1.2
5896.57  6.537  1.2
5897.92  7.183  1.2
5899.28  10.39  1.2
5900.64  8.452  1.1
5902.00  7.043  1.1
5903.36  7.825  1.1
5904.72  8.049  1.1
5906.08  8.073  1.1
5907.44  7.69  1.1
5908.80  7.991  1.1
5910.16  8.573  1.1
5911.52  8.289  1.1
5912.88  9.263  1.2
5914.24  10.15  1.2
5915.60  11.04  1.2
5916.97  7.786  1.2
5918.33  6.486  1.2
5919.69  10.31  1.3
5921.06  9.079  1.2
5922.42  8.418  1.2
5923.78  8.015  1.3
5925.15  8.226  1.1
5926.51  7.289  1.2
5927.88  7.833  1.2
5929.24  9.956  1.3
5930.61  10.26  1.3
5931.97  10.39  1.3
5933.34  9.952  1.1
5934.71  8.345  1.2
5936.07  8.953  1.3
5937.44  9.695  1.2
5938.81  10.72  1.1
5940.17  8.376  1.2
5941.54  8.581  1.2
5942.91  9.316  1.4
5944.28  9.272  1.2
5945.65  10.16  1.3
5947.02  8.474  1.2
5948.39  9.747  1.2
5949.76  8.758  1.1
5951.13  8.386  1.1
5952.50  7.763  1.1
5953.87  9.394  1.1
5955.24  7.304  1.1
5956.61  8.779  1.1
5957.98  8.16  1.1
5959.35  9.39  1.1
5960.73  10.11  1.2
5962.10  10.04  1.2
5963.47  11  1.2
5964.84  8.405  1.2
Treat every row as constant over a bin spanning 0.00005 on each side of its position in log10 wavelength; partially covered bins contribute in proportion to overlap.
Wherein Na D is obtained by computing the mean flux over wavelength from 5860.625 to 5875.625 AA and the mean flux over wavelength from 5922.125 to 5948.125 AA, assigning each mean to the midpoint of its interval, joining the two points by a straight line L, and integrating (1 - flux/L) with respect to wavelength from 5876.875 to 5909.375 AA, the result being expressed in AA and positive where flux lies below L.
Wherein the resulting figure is 5.3 AA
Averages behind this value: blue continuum 9.57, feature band 7.86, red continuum 9.08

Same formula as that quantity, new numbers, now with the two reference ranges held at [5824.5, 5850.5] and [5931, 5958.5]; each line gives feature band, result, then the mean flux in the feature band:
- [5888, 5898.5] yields 2.4 AA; 6.94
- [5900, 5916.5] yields 0.9 AA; 8.53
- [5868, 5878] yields -0.8 AA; 9.72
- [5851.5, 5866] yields 0.2 AA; 8.88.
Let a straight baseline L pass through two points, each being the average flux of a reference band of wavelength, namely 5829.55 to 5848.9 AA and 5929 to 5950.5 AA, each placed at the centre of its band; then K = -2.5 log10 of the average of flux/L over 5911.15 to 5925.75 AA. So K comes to 0.06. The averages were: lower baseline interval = 8.93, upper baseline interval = 9.42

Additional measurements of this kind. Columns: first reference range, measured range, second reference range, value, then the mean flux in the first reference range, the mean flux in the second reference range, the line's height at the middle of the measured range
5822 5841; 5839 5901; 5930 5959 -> 0.09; 9.35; 9.09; 9.26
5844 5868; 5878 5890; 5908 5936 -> 0.11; 8.76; 8.88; 8.81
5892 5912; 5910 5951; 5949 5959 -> -0.11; 7.91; 8.41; 8.19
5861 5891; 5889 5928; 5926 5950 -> 0.12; 8.79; 9.25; 9.03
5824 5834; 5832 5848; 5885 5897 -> 0.01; 9.37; 7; 8.95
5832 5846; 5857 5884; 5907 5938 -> -0.04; 8.93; 8.88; 8.91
